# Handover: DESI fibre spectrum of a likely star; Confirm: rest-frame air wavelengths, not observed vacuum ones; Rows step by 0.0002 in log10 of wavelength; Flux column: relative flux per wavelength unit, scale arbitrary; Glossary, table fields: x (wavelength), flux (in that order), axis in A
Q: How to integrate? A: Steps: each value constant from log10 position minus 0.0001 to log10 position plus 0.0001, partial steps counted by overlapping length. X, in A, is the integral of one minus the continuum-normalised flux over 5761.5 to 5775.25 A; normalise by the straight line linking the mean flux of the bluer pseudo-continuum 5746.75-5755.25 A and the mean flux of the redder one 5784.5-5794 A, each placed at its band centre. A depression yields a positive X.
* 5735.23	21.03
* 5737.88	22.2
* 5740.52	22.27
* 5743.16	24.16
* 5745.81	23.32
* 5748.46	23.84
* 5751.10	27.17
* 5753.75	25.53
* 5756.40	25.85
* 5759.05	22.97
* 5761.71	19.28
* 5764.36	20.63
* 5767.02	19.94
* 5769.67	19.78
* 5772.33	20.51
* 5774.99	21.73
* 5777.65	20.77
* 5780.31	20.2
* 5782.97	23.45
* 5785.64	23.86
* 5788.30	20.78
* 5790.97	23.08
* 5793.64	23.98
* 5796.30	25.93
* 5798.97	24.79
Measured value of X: 2.2 A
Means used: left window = 25.4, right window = 22.8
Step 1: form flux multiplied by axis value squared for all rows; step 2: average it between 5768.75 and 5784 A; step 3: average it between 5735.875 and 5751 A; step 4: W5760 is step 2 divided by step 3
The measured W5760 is 0.91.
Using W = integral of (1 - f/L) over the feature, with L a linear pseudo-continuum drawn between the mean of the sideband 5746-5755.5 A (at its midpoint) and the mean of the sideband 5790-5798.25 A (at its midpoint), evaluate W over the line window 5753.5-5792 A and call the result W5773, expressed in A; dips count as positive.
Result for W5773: 4.8 A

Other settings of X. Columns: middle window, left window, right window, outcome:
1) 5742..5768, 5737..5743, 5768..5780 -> -1.8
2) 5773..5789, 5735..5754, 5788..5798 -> 1.3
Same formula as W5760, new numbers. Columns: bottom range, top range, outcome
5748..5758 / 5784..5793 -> 0.89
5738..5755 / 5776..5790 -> 0.91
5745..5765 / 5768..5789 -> 0.91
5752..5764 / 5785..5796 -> 1.01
